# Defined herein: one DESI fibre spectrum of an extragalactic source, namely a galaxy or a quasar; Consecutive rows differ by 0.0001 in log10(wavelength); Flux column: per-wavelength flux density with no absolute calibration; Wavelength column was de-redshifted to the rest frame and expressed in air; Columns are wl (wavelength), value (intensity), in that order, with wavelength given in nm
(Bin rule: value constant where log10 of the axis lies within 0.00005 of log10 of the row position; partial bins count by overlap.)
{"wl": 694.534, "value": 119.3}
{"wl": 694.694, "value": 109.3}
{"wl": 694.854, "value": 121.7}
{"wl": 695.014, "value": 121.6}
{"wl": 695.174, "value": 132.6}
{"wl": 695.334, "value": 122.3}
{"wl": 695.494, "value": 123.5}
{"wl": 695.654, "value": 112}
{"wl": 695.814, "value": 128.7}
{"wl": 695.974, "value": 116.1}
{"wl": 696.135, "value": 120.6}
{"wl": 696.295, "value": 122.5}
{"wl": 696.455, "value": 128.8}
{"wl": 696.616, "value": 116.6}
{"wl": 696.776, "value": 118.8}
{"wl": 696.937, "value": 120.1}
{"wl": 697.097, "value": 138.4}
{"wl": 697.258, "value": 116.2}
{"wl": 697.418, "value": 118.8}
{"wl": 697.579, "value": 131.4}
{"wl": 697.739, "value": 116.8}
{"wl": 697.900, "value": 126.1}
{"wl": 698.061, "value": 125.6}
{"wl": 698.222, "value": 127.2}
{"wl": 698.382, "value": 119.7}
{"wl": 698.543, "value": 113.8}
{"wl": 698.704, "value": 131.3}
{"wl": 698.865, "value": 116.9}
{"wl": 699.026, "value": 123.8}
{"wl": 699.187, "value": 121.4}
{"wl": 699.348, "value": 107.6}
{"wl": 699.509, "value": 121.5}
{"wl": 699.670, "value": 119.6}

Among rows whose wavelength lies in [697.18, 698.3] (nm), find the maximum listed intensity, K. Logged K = 131.4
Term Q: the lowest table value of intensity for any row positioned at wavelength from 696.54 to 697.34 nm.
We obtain 116.2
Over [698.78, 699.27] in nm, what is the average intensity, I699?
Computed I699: 121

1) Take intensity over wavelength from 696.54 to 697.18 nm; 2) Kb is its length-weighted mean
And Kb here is 123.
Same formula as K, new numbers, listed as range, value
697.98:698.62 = 127.2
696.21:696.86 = 128.8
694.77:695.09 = 121.7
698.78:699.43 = 123.8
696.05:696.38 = 122.5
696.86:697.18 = 138.4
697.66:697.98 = 126.1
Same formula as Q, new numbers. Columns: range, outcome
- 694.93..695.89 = 112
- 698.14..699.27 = 113.8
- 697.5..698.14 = 116.8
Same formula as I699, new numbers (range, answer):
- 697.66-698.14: 123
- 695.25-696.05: 121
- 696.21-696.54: 125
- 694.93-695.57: 125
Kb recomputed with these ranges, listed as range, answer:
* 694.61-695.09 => 117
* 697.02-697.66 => 126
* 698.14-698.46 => 124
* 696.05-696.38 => 122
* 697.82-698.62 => 123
